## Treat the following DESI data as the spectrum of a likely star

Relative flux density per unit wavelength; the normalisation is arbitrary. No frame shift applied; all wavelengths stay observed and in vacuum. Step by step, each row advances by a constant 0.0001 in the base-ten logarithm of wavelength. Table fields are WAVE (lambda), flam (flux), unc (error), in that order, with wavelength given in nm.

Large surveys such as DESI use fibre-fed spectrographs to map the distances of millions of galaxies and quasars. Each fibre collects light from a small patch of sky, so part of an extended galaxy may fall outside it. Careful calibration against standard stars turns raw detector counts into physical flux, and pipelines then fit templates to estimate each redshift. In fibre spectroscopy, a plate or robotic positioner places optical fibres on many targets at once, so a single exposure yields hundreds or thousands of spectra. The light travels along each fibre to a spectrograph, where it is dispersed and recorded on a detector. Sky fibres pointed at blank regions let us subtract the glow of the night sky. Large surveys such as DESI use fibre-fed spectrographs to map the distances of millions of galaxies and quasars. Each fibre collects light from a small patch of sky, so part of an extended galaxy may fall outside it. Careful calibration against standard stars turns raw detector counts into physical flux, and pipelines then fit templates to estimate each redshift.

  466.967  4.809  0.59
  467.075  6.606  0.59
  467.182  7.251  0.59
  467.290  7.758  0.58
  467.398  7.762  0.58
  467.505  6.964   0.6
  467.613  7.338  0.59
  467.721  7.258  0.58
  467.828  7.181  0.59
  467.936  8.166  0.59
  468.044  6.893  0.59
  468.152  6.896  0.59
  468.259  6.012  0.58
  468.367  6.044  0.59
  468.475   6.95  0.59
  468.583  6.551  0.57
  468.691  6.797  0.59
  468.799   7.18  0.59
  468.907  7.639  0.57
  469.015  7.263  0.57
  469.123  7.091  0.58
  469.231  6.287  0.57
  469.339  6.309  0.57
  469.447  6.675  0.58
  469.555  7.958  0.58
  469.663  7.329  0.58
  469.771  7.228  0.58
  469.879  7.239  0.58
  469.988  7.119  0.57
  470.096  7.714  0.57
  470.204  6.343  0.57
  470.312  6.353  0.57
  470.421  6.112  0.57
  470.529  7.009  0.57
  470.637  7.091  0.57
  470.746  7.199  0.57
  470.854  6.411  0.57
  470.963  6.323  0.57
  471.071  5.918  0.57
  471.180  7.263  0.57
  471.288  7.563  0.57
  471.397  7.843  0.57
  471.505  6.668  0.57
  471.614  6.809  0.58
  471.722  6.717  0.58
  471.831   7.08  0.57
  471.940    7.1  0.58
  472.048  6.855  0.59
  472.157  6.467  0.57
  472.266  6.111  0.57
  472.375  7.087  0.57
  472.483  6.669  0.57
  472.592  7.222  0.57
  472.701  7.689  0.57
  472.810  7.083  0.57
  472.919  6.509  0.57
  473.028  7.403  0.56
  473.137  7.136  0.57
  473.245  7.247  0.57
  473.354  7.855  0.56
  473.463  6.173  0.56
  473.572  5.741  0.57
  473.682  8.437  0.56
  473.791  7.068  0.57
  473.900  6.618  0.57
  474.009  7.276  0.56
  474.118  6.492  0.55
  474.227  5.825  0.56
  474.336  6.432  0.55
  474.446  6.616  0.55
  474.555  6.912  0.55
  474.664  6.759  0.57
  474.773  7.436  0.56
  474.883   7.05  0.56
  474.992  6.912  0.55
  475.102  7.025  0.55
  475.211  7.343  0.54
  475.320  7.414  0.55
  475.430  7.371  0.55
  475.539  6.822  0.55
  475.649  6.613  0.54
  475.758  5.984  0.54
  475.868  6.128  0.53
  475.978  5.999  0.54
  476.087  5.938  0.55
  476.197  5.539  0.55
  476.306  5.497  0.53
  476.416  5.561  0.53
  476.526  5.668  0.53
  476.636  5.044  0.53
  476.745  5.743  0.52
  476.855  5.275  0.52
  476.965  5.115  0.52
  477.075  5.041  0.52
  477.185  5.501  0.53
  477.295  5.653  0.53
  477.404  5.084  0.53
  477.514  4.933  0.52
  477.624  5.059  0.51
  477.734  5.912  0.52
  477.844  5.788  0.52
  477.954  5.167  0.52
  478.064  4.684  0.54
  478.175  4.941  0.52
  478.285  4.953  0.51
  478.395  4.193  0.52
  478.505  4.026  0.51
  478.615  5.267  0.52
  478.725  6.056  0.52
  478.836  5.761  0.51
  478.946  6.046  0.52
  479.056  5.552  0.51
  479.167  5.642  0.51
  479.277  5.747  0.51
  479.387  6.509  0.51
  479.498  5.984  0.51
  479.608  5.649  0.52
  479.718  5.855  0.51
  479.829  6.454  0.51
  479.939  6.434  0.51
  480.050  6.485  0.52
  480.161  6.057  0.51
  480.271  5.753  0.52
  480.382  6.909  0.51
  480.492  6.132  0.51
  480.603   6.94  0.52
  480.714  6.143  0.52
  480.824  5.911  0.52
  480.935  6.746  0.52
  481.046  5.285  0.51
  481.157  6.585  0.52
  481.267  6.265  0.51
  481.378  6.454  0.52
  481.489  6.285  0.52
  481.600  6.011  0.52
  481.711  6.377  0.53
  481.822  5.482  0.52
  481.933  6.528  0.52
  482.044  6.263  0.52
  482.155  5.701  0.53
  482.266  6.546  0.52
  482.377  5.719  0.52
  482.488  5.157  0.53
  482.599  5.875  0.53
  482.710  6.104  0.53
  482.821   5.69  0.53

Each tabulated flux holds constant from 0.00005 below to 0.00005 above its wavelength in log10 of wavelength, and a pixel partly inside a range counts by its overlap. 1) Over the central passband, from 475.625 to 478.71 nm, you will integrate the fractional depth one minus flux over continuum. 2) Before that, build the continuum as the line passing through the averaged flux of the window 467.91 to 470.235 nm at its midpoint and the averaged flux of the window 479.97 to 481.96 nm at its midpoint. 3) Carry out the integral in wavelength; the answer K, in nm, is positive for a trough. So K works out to 0.53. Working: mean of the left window 6.98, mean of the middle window 5.36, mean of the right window 6.24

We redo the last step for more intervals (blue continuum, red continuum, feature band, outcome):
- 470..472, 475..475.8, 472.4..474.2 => -0.03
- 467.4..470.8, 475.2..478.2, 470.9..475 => -0.36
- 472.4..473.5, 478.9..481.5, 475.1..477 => 0.17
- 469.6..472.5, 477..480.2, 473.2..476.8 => -0.22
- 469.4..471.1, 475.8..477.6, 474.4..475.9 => -0.28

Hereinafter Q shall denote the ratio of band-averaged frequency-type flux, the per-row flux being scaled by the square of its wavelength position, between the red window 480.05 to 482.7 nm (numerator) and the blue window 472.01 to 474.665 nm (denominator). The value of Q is 0.92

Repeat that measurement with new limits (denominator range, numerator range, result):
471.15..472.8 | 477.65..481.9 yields 0.86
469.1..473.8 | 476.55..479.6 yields 0.80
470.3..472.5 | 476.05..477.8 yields 0.81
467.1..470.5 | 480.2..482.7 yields 0.92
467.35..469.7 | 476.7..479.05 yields 0.78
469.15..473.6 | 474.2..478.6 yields 0.87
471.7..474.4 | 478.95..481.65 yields 0.92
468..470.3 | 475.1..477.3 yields 0.89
